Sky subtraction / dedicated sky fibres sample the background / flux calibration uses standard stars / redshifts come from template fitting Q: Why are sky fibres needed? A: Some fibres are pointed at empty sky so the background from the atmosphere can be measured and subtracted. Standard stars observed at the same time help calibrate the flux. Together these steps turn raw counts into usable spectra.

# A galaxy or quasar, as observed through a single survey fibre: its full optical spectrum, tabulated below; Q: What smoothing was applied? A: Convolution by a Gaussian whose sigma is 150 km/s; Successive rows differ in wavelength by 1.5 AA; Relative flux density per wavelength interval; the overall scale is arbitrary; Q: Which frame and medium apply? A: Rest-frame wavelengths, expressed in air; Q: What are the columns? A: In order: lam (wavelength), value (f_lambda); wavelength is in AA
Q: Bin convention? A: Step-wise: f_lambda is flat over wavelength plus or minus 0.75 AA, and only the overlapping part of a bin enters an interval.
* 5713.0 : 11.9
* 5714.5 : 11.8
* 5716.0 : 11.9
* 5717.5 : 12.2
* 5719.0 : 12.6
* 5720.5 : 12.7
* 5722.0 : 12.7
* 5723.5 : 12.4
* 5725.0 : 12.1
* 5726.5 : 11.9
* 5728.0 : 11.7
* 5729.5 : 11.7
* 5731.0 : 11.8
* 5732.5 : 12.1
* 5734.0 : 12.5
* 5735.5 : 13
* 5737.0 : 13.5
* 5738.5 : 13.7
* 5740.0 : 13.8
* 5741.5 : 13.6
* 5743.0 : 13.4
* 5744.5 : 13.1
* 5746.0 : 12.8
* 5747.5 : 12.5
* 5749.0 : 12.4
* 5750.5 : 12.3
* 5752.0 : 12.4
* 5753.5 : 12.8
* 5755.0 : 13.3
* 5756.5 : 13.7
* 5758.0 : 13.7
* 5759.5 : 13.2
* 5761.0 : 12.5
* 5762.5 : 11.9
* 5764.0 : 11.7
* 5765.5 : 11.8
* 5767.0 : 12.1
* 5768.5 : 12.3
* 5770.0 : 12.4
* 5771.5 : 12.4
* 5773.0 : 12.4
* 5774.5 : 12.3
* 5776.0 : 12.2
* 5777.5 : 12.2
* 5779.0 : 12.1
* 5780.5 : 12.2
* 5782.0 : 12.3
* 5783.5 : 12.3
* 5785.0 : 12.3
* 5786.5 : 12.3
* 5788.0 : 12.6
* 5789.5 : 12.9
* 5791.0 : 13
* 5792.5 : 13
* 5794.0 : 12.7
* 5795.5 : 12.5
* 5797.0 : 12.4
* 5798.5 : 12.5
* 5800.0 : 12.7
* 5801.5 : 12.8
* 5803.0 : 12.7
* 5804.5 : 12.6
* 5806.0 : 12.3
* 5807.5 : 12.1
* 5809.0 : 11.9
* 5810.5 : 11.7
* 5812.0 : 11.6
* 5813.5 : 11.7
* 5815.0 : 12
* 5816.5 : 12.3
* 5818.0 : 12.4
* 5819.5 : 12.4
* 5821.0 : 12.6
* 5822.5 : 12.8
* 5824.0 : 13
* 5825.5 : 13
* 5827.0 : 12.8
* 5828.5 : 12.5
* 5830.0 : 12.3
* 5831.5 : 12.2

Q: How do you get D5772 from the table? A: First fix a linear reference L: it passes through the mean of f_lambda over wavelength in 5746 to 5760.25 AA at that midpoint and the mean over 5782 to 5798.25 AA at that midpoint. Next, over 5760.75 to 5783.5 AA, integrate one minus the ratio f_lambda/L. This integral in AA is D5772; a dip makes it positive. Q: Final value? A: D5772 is 1.0 AA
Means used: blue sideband 12.9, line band 12.2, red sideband 12.6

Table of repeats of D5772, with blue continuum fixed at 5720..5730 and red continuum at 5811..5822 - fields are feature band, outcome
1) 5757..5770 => -0.28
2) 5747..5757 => -0.49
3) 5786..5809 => -0.82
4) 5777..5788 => -0.10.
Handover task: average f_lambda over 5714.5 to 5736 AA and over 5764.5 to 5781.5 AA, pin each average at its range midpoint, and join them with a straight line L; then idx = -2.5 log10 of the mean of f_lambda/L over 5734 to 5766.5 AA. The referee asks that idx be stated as -0.059 mag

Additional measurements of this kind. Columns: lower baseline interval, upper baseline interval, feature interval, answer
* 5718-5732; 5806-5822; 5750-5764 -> -0.058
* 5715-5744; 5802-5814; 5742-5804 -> -0.022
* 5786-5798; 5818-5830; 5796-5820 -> 0.037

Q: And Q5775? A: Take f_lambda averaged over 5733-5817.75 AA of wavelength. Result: 12.6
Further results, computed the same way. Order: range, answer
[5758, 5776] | 12.3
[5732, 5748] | 13.1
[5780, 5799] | 12.5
